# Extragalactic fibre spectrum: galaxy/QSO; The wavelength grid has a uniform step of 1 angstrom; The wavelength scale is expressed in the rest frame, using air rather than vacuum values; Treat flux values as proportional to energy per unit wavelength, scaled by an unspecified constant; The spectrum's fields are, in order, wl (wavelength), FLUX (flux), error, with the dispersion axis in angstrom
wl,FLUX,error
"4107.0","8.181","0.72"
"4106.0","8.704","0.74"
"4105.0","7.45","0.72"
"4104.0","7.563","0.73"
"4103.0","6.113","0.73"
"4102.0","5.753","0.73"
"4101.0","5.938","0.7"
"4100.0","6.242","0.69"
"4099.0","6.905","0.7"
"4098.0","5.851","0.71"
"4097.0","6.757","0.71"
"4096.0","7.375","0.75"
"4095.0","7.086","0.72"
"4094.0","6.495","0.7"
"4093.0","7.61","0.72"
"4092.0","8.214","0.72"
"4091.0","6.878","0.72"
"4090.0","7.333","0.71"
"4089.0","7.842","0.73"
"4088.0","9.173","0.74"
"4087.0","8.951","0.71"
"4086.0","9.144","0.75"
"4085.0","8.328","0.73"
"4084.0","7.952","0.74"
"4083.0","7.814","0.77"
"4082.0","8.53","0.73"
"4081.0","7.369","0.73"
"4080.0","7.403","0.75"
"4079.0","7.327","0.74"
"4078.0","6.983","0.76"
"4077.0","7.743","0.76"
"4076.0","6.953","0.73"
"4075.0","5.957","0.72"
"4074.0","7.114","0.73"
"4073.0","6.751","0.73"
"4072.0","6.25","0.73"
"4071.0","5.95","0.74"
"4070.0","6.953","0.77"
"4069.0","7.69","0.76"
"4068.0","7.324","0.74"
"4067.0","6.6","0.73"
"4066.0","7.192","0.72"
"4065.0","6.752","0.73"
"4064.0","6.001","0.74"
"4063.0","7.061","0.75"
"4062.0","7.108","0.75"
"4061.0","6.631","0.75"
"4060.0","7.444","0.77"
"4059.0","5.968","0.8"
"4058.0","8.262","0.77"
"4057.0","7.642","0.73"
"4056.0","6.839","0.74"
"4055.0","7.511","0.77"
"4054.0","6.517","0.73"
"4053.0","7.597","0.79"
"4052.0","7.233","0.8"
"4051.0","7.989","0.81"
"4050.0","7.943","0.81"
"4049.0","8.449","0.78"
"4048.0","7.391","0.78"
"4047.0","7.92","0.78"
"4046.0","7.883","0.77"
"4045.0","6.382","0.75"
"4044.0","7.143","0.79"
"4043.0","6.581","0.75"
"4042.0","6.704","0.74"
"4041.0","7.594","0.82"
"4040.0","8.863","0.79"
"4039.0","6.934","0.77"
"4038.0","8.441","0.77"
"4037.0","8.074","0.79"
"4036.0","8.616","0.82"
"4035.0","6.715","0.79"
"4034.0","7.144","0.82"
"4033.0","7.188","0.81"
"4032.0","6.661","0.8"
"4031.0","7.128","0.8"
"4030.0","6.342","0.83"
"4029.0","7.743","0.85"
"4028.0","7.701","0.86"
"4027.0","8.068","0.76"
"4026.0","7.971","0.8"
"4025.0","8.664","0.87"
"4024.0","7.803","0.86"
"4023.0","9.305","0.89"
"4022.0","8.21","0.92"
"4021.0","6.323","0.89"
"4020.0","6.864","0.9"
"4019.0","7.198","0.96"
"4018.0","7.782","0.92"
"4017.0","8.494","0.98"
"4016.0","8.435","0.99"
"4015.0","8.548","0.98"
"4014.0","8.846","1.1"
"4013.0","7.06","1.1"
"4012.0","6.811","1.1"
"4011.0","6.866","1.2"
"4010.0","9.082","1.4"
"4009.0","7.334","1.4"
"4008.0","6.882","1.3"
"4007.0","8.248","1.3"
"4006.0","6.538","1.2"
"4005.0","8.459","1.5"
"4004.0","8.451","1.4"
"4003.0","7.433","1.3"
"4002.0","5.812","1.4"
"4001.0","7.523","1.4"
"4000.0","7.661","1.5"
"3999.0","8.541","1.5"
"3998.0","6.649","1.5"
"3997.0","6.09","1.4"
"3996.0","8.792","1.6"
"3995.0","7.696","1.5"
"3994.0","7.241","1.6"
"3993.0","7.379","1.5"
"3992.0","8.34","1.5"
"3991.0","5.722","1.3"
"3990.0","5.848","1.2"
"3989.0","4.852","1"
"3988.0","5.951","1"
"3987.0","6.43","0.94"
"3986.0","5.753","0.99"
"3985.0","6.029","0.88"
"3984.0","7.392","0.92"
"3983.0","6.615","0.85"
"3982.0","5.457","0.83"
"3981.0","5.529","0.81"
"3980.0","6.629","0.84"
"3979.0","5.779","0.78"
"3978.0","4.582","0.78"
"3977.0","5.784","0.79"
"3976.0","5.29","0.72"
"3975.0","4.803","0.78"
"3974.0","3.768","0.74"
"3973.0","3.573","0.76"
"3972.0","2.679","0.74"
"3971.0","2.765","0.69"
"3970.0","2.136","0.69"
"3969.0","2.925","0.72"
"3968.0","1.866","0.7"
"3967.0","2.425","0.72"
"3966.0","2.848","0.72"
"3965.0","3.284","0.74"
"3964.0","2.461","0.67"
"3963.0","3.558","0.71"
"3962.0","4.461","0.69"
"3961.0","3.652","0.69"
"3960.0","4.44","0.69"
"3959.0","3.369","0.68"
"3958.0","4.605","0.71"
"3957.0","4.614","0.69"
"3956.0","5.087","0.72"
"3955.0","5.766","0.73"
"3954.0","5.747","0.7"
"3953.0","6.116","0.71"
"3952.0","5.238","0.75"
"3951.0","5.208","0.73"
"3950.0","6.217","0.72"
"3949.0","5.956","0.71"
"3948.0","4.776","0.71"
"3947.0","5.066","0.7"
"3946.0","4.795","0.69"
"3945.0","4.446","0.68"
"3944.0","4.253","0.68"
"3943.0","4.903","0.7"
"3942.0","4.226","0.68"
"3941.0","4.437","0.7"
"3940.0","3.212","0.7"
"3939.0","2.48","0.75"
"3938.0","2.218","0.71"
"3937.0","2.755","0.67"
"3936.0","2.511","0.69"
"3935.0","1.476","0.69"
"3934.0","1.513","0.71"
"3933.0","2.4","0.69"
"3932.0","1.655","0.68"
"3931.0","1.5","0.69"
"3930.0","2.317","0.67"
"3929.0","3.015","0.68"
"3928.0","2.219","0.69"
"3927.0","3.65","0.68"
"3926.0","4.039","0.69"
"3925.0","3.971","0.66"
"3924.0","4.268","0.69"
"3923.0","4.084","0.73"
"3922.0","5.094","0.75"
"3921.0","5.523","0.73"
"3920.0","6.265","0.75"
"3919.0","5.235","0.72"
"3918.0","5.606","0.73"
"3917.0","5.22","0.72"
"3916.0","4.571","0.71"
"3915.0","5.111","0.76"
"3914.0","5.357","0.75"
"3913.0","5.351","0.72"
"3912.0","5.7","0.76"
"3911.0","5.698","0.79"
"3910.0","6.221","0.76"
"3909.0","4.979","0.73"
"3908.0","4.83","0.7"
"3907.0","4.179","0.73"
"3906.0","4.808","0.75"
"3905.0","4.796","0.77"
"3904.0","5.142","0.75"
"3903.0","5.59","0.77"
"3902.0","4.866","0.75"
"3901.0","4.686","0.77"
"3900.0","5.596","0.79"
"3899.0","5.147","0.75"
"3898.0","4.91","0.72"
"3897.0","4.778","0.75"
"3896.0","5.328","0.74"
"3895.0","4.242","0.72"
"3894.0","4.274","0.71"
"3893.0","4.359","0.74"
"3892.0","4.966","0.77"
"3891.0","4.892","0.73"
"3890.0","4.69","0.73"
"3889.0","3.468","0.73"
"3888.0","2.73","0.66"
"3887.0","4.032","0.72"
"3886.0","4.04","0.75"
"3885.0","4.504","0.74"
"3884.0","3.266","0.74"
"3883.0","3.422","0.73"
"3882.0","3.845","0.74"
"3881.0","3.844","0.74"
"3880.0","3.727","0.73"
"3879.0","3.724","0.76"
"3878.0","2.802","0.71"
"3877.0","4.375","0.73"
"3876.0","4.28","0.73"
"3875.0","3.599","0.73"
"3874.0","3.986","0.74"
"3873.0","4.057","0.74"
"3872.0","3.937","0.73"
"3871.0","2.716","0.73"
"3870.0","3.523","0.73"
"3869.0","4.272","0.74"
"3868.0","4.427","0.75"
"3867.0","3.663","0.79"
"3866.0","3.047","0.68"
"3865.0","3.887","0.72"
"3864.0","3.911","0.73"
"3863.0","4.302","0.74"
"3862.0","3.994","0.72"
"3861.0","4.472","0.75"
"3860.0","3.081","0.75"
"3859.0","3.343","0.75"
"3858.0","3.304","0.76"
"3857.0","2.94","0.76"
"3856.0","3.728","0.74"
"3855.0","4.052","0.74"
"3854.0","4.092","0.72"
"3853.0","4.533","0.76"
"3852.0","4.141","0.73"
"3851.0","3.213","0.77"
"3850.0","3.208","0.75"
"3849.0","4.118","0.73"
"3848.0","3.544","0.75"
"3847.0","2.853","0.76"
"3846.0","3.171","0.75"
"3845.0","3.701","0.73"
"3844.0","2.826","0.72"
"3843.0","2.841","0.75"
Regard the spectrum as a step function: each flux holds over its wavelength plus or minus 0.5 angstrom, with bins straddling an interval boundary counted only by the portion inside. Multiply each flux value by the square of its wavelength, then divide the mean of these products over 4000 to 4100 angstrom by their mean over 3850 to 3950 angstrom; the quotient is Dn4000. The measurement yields 2.0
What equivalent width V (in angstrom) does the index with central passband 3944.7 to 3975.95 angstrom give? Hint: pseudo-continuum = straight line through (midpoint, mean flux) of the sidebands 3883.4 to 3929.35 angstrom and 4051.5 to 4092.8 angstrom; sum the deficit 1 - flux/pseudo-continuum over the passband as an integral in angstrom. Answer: 7.6 angstrom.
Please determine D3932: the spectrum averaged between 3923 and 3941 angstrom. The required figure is 2.75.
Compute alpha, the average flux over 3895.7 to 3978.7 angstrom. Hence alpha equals 4.24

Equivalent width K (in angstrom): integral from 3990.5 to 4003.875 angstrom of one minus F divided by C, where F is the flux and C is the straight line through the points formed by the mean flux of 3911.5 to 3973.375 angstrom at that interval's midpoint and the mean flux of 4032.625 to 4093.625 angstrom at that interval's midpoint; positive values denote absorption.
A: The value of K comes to -4.4 angstrom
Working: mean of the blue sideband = 3.97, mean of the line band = 7.33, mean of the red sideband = 7.41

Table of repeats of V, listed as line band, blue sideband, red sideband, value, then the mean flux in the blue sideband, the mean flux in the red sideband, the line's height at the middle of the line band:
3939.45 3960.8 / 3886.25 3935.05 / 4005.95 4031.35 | 2.9 angstrom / 4.4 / 7.73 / 5.62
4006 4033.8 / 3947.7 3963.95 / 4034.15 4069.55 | -4.9 angstrom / 4.86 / 7.34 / 6.51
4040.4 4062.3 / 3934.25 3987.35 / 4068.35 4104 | -3.0 angstrom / 4.37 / 7.23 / 6.43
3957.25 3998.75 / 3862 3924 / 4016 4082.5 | 7.3 angstrom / 4.48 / 7.35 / 6.04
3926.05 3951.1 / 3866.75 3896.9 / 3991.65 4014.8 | 9.8 angstrom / 3.98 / 7.56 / 5.65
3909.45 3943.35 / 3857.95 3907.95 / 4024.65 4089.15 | 6.7 angstrom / 4.15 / 7.41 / 4.96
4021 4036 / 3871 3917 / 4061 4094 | -2.3 angstrom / 4.49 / 7.36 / 6.59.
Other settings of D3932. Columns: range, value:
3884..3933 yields 4.5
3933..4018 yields 5.42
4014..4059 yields 7.6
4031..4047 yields 7.4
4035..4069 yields 7.35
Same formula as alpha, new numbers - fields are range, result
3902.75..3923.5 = 5.2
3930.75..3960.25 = 4.05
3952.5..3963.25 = 4.7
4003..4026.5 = 7.83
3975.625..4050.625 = 7.24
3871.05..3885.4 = 3.77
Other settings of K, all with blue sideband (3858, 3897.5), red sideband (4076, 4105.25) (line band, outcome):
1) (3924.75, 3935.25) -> 5.0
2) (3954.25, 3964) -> 1.7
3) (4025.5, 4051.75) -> -4.0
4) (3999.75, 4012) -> -3.0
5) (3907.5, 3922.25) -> -2.8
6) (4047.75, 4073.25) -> -0.9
